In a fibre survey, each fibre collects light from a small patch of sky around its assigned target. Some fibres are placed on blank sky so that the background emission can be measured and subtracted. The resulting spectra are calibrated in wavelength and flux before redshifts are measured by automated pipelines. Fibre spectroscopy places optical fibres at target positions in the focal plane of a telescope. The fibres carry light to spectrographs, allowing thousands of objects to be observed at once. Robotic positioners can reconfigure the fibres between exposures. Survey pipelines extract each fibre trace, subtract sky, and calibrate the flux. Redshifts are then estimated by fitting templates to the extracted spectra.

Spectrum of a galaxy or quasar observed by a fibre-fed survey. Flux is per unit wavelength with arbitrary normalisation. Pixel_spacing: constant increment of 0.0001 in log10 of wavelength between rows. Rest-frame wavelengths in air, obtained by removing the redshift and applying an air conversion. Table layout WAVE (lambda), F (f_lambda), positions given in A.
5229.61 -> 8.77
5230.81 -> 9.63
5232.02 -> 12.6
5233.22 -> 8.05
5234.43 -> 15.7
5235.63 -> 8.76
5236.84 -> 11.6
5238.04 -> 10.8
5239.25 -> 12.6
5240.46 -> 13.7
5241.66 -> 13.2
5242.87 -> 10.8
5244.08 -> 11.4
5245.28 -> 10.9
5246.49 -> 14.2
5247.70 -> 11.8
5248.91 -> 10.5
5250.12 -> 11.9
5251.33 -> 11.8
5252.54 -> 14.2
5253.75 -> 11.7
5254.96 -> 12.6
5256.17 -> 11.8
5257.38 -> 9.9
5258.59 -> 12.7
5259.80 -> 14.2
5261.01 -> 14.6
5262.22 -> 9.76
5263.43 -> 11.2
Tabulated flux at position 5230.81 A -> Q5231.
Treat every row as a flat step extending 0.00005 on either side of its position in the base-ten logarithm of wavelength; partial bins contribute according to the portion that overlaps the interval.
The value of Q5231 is 9.63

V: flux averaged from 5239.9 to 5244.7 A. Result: 12.3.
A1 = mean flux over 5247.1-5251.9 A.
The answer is 11.5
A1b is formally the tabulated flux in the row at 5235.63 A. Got 8.76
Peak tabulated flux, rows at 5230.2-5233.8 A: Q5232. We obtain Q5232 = 12.6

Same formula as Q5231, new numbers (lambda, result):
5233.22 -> 8.05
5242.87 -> 10.8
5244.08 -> 11.4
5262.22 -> 9.76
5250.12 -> 11.9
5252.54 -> 14.2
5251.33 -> 11.8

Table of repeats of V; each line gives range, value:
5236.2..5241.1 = 12.2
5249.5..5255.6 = 12.4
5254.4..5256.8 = 12.2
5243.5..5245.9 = 11.2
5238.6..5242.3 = 13.1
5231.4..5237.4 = 11.3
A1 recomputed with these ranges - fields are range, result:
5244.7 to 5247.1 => 12.5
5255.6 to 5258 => 10.9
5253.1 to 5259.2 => 11.8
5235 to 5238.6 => 10.5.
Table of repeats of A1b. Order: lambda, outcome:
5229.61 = 8.77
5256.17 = 11.8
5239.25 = 12.6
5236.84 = 11.6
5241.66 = 13.2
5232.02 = 12.6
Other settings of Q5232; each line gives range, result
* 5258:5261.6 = 14.6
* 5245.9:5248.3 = 14.2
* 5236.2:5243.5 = 13.7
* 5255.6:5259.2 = 12.7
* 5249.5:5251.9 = 11.9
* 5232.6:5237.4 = 15.7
